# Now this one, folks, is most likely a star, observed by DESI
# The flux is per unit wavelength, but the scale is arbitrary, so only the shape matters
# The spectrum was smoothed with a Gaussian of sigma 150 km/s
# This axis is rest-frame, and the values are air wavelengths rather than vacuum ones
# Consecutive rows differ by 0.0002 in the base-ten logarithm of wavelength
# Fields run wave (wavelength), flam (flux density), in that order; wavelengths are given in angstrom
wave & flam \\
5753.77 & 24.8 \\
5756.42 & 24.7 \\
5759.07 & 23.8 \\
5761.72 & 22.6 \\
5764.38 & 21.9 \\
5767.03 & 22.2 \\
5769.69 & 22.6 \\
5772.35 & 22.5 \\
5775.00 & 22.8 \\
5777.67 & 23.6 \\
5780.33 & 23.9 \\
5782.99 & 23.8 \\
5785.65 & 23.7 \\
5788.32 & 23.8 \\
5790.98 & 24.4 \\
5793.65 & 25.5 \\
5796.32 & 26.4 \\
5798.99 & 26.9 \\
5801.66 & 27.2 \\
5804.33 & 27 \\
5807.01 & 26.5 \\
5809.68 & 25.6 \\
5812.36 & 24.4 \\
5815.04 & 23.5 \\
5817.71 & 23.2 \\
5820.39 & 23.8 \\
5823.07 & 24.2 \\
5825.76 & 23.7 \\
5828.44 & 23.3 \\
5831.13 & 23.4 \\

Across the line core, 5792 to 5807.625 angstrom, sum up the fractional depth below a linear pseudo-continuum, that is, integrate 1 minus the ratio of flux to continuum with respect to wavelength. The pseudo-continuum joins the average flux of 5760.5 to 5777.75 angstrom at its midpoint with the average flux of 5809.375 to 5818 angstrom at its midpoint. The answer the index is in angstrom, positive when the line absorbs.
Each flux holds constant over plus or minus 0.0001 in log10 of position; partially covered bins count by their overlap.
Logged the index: -1.93 angstrom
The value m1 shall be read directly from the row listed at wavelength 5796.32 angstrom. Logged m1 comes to 26.4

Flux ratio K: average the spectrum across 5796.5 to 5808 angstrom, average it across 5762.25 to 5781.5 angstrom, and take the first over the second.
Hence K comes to 1.2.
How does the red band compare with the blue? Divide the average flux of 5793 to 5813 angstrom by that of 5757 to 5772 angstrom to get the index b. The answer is 1.16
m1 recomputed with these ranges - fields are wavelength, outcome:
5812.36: 24.4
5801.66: 27.2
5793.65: 25.5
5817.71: 23.2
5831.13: 23.4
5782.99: 23.8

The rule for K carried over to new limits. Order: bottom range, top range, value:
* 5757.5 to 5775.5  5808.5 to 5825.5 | 1.06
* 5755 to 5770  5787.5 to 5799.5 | 1.10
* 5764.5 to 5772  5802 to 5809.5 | 1.19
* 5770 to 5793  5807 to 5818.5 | 1.04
